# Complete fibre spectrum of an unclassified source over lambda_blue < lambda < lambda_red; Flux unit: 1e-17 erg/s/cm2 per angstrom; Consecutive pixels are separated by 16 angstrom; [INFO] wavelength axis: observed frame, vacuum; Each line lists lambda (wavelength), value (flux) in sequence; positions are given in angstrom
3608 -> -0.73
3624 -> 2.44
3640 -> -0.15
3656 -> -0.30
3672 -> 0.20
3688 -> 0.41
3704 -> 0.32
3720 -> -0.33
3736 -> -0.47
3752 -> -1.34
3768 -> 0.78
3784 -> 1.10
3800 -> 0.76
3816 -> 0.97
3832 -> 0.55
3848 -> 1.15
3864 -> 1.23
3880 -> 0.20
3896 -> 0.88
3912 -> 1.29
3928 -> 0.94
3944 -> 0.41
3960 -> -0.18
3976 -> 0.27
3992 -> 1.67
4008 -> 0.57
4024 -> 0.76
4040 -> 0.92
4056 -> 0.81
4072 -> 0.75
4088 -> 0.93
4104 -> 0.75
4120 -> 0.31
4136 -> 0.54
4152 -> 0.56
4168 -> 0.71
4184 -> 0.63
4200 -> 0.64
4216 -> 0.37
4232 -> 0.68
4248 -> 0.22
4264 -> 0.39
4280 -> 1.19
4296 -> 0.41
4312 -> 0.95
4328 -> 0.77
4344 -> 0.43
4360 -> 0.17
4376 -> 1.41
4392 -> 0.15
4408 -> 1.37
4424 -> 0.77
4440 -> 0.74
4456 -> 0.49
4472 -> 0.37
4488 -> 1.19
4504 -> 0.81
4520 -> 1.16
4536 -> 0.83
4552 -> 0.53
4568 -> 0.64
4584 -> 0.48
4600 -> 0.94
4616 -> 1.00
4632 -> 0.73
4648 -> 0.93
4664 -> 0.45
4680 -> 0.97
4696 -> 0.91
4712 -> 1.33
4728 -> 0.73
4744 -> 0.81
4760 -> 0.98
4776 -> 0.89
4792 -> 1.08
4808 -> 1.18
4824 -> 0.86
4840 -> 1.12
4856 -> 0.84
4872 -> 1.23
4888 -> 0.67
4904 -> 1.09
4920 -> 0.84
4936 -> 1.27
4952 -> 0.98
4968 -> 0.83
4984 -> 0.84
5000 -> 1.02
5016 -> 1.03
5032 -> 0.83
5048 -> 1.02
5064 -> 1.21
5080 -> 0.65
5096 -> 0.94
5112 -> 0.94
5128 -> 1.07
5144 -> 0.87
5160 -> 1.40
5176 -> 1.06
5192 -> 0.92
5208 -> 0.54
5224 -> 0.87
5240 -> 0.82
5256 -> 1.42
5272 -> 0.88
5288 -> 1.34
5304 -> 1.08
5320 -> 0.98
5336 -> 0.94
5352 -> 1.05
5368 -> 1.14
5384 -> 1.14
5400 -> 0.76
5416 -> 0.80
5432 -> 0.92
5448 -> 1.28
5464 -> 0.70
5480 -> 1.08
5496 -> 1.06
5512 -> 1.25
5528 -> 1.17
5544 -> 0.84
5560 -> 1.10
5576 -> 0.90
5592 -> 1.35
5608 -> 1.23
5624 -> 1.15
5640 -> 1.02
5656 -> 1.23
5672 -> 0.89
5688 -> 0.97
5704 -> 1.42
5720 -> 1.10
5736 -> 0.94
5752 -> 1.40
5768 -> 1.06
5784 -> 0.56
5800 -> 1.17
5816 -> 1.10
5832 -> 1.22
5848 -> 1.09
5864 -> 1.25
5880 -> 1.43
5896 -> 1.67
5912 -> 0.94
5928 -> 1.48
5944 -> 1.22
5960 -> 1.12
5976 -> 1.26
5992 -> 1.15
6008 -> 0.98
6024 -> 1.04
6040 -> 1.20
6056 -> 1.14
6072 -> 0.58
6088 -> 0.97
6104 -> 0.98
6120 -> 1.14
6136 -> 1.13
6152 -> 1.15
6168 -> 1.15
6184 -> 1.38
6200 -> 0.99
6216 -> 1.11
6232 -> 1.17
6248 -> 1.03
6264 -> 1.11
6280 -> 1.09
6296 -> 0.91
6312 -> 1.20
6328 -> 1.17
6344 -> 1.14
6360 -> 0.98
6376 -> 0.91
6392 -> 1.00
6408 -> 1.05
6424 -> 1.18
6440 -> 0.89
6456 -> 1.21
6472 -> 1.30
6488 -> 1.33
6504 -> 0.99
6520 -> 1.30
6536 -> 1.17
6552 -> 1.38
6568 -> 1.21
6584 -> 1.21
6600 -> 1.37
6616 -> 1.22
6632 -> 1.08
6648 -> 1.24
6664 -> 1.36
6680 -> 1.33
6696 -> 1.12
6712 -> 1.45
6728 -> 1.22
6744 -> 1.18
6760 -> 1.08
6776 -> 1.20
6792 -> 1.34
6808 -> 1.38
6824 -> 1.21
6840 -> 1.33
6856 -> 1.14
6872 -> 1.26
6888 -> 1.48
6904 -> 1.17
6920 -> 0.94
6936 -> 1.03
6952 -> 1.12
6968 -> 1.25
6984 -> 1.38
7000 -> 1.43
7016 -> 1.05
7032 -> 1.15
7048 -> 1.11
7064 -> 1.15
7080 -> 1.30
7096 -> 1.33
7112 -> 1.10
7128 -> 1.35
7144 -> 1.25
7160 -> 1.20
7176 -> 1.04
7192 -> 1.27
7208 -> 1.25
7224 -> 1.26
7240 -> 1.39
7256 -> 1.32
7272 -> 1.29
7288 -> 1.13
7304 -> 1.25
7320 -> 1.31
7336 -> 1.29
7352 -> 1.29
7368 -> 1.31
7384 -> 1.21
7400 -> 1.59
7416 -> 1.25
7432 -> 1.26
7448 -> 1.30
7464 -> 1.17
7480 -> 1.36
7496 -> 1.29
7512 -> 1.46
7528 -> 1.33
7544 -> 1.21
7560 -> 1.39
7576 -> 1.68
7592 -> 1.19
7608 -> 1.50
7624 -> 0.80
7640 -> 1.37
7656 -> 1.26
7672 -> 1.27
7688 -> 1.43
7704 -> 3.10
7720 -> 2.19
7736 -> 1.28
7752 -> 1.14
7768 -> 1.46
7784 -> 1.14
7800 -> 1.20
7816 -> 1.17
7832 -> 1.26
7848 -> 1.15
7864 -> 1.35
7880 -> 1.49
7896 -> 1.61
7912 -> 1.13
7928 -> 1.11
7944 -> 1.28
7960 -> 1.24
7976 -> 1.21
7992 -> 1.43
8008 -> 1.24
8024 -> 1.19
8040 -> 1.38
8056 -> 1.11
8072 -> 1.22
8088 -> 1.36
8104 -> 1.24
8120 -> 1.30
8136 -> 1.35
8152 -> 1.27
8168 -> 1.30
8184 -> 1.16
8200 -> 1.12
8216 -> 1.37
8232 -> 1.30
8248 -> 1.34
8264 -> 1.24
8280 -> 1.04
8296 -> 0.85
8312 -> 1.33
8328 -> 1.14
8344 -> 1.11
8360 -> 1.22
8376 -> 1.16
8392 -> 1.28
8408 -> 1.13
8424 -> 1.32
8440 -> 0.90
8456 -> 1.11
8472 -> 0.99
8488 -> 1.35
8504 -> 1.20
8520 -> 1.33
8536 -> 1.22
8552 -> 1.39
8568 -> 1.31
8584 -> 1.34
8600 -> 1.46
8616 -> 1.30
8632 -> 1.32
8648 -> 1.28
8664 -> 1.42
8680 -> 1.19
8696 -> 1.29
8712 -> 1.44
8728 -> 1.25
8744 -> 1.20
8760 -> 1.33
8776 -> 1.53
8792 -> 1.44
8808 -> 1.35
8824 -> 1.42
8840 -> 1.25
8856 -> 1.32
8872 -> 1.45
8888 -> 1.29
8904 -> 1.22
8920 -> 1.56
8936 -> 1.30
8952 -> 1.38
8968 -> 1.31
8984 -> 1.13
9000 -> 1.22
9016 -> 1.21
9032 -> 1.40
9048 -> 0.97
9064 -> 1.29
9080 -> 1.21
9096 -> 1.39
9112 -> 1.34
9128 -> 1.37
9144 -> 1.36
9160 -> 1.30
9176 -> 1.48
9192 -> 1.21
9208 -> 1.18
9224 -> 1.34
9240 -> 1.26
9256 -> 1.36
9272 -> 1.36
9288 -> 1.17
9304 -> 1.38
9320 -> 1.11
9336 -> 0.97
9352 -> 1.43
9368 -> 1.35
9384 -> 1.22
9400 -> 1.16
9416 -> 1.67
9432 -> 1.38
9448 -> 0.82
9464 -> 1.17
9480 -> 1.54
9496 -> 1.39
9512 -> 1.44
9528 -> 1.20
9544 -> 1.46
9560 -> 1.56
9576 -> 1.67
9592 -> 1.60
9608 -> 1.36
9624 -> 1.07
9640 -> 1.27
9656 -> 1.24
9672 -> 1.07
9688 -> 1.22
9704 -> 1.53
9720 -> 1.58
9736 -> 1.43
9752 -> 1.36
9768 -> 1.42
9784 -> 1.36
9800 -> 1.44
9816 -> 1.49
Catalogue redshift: 0.17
